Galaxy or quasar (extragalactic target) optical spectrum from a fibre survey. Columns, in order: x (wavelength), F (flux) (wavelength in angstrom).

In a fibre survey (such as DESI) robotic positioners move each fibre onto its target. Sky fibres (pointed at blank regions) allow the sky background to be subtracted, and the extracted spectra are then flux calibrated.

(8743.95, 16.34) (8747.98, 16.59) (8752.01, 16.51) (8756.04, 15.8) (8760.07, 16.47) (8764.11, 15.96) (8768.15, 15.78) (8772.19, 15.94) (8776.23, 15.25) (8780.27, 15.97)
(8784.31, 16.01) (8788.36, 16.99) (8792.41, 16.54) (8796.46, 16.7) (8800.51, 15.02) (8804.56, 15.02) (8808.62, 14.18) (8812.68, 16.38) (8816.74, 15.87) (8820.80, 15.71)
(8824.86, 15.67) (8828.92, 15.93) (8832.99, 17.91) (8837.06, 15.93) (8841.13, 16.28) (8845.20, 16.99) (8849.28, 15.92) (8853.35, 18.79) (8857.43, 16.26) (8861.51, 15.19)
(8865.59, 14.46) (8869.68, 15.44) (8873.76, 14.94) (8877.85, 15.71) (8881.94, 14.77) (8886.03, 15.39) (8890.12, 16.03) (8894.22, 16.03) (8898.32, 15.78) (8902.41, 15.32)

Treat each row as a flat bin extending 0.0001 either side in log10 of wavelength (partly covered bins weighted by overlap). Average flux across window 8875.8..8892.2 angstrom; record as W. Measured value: 15.5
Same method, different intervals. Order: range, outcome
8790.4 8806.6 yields 15.8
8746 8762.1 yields 16.3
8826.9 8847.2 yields 16.6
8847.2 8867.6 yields 16.1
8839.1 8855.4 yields 17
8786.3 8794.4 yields 16.8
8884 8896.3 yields 15.8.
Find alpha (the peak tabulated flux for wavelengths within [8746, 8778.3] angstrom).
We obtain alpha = 16.59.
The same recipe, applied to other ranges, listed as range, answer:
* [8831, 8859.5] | 18.79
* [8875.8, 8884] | 15.71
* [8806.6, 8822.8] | 16.38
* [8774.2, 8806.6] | 16.99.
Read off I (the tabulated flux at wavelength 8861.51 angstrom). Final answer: 15.19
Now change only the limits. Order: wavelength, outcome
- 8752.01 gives 16.51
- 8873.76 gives 14.94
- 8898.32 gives 15.78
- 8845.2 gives 16.99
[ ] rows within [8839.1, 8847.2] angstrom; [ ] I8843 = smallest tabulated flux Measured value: 16.28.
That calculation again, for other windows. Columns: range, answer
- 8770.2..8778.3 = 15.25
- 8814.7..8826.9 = 15.67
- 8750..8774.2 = 15.78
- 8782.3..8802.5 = 15.02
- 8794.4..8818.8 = 14.18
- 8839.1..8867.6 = 14.46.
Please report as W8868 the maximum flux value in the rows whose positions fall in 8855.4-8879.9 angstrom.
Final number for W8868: 16.26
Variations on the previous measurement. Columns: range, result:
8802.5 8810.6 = 15.02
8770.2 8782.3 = 15.97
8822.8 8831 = 15.93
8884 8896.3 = 16.03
